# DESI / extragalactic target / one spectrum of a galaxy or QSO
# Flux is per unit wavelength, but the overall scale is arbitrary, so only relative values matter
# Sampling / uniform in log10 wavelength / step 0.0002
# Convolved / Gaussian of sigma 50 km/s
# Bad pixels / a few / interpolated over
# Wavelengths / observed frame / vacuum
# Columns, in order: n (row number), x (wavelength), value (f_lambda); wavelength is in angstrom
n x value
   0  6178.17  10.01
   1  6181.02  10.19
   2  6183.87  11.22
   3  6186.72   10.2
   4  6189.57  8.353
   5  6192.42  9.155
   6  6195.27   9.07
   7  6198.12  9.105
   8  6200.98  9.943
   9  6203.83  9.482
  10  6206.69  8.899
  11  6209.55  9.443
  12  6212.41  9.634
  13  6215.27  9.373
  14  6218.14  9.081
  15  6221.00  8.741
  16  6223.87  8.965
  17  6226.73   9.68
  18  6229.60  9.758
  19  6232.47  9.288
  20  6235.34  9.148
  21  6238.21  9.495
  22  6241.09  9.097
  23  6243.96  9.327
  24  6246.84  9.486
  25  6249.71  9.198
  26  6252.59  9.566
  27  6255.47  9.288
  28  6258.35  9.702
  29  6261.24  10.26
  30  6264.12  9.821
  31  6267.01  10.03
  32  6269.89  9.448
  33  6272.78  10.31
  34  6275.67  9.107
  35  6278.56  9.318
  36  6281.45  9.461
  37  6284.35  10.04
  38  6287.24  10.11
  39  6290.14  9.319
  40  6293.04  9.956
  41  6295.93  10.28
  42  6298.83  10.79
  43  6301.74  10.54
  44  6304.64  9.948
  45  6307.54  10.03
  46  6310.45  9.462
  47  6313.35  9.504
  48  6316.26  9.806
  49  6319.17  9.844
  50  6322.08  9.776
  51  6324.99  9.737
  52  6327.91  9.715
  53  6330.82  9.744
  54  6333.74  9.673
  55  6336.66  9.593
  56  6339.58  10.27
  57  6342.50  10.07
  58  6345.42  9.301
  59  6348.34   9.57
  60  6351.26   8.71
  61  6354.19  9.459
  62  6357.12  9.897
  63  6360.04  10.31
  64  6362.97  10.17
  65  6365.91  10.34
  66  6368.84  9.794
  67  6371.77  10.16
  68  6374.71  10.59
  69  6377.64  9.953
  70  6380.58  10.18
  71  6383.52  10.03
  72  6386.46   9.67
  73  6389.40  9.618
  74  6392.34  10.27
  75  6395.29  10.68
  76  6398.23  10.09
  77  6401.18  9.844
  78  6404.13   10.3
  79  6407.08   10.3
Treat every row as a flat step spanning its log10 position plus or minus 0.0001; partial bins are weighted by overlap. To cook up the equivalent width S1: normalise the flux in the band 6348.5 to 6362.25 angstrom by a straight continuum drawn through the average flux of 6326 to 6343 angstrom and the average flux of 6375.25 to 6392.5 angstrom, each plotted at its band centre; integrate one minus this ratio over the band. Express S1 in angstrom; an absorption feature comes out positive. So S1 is 0.4 angstrom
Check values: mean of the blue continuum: 9.82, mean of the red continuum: 9.97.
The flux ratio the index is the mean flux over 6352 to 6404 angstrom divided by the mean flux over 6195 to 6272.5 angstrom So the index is 1.06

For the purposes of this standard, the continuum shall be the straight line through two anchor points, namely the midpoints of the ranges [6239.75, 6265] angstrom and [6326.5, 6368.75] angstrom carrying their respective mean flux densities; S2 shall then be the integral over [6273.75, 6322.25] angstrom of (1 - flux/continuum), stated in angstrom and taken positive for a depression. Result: -1.0 angstrom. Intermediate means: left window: 9.52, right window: 9.77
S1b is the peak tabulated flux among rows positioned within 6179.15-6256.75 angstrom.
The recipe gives 11.22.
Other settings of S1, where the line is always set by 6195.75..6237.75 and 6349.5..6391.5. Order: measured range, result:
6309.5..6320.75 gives 0.1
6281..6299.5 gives -0.7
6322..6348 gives 0.1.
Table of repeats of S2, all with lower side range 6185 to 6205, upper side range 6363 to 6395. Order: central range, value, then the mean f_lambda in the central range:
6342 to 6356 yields 0.81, 9.39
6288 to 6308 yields -0.74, 10.1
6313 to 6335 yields 0.29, 9.73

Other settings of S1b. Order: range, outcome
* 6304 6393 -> 10.59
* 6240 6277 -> 10.31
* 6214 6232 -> 9.758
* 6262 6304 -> 10.79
